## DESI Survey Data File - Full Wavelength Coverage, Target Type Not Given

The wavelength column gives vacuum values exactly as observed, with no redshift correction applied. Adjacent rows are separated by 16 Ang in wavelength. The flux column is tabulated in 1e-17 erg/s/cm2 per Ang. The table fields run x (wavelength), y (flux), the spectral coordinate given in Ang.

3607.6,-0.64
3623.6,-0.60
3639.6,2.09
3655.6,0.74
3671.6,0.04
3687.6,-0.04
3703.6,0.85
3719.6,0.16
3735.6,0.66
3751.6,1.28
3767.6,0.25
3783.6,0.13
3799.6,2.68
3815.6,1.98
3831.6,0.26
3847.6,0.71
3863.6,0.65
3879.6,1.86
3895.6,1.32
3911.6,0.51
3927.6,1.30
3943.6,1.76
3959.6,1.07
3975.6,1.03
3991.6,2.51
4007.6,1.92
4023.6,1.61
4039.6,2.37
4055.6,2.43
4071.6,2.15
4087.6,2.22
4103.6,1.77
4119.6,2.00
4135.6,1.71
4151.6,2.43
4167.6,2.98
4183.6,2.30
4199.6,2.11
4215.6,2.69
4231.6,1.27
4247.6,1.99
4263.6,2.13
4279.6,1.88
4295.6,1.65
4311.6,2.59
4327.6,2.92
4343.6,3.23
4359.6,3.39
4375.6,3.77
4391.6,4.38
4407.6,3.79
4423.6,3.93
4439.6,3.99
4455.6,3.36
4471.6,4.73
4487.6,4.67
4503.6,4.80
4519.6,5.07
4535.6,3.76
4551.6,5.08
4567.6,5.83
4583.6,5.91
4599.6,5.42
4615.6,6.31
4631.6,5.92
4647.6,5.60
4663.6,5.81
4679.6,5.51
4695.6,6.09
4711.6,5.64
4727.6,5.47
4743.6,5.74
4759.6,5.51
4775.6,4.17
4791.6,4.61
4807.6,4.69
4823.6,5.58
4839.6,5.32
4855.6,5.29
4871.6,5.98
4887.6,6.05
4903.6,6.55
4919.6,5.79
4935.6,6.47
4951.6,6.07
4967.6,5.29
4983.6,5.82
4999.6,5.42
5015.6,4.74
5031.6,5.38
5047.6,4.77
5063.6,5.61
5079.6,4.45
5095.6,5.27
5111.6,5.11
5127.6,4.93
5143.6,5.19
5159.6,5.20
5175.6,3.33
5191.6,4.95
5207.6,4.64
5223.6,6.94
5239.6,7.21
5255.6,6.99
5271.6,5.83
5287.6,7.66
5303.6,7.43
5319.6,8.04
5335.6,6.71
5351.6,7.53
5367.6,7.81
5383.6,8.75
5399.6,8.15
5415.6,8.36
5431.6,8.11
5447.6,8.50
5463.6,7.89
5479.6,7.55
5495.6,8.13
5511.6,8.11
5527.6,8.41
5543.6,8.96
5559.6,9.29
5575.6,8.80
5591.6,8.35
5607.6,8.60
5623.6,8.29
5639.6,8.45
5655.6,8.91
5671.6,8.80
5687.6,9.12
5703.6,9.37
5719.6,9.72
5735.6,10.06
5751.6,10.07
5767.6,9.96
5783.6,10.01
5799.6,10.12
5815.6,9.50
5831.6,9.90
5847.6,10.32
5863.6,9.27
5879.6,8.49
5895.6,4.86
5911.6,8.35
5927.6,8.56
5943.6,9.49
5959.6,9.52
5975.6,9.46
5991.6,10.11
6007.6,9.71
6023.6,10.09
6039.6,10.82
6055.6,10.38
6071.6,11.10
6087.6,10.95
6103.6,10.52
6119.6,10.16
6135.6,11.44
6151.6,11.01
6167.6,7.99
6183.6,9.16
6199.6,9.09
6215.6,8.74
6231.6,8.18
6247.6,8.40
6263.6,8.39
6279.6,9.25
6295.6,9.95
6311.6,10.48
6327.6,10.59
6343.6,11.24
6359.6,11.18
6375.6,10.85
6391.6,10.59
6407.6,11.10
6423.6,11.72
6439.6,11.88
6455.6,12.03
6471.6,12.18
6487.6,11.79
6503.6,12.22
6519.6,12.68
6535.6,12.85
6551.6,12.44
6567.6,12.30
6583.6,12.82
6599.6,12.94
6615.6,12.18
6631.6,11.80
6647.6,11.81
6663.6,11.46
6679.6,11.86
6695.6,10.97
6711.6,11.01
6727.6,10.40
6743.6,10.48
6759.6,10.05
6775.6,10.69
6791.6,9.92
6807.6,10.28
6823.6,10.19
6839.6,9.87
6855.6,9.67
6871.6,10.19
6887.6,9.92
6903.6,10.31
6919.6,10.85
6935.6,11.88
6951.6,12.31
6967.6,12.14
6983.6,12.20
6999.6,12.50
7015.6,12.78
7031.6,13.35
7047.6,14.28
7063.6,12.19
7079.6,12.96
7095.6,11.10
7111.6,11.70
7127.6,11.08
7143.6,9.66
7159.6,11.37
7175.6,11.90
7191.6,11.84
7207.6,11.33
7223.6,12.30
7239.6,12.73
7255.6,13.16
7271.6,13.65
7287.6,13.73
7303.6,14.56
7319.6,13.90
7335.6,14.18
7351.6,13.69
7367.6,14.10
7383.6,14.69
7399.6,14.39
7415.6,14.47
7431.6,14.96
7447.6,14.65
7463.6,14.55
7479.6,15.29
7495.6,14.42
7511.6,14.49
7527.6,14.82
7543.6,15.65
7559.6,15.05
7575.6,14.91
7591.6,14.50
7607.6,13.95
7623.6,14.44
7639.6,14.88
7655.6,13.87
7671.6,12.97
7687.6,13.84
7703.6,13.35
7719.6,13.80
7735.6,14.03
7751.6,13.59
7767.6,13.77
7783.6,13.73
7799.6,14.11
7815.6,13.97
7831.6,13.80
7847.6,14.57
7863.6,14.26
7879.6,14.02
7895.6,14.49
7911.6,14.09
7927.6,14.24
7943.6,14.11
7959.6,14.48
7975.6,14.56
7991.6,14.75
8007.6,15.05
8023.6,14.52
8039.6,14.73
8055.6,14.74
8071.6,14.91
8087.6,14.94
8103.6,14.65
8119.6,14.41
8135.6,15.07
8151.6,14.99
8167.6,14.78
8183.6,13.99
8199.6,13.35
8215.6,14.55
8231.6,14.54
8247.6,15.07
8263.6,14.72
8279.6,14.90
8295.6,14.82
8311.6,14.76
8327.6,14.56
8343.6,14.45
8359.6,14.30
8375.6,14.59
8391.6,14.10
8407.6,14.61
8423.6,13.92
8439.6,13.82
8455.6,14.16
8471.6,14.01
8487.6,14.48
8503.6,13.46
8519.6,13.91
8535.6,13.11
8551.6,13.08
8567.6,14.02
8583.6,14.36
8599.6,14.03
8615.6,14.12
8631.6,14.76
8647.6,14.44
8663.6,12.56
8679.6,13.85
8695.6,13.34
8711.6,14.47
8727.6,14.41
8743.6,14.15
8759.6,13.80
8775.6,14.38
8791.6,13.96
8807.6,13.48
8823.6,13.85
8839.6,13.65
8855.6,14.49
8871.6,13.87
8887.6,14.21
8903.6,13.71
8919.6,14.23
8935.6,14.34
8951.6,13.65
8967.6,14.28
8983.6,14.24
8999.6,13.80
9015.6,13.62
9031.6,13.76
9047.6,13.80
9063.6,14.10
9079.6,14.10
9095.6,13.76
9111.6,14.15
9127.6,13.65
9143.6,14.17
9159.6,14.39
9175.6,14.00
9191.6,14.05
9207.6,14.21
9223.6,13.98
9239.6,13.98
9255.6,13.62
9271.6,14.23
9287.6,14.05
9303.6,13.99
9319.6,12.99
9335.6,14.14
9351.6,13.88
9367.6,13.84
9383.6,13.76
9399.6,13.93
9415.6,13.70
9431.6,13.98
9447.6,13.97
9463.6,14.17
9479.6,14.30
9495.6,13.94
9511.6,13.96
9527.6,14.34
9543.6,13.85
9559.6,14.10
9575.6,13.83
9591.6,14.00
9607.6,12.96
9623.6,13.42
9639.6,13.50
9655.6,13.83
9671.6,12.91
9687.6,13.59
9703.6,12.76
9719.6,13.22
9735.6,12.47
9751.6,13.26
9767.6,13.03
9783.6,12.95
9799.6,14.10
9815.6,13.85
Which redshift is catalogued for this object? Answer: 0.00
